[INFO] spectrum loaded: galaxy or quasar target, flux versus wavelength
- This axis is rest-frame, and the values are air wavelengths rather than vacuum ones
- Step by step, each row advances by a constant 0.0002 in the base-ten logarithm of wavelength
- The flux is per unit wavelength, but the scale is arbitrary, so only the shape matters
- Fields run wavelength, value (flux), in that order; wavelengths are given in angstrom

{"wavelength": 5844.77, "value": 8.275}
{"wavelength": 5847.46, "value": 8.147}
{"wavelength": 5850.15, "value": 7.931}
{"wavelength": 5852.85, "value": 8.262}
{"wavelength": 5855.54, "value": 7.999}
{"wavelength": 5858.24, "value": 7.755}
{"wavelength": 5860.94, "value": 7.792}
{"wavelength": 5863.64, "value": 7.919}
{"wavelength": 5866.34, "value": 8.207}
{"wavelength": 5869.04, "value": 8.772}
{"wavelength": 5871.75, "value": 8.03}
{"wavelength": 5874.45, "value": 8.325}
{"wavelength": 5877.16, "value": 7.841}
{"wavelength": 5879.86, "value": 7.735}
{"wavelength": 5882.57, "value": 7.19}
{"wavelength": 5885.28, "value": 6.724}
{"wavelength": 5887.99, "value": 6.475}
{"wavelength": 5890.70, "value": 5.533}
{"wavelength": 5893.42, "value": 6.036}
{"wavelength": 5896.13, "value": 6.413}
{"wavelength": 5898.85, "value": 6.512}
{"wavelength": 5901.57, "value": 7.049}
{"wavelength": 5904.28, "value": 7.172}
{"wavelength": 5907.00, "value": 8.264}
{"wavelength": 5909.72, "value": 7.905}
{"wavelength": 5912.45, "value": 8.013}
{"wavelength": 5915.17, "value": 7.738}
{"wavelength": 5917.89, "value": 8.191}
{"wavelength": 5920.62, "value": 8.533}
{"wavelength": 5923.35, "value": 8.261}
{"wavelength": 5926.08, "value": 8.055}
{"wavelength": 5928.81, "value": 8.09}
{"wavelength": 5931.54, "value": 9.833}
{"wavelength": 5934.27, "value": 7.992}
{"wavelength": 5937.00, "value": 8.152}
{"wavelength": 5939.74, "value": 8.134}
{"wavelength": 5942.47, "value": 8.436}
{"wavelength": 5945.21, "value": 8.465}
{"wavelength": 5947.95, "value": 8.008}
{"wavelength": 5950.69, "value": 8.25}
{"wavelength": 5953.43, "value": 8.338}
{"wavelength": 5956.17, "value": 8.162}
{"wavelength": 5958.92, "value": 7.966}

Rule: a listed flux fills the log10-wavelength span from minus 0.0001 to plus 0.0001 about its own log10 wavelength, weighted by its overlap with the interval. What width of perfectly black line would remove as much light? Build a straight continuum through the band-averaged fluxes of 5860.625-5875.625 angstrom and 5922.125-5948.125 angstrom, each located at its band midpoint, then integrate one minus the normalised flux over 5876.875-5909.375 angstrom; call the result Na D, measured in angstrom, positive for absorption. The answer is 5.3 angstrom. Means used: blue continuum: 8.2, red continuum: 8.36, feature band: 6.91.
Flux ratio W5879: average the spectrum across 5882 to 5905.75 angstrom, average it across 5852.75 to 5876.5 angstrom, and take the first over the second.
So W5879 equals 0.81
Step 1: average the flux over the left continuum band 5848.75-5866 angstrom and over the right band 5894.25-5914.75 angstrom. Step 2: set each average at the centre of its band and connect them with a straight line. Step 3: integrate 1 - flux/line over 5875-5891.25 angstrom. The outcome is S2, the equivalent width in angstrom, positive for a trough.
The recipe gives 1.2 angstrom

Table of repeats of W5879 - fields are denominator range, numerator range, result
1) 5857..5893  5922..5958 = 1.11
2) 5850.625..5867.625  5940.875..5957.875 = 1.04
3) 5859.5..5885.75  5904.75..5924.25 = 1.02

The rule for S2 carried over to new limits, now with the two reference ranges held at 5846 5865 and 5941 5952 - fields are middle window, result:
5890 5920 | 3.4 angstrom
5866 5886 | 0.4 angstrom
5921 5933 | -0.5 angstrom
